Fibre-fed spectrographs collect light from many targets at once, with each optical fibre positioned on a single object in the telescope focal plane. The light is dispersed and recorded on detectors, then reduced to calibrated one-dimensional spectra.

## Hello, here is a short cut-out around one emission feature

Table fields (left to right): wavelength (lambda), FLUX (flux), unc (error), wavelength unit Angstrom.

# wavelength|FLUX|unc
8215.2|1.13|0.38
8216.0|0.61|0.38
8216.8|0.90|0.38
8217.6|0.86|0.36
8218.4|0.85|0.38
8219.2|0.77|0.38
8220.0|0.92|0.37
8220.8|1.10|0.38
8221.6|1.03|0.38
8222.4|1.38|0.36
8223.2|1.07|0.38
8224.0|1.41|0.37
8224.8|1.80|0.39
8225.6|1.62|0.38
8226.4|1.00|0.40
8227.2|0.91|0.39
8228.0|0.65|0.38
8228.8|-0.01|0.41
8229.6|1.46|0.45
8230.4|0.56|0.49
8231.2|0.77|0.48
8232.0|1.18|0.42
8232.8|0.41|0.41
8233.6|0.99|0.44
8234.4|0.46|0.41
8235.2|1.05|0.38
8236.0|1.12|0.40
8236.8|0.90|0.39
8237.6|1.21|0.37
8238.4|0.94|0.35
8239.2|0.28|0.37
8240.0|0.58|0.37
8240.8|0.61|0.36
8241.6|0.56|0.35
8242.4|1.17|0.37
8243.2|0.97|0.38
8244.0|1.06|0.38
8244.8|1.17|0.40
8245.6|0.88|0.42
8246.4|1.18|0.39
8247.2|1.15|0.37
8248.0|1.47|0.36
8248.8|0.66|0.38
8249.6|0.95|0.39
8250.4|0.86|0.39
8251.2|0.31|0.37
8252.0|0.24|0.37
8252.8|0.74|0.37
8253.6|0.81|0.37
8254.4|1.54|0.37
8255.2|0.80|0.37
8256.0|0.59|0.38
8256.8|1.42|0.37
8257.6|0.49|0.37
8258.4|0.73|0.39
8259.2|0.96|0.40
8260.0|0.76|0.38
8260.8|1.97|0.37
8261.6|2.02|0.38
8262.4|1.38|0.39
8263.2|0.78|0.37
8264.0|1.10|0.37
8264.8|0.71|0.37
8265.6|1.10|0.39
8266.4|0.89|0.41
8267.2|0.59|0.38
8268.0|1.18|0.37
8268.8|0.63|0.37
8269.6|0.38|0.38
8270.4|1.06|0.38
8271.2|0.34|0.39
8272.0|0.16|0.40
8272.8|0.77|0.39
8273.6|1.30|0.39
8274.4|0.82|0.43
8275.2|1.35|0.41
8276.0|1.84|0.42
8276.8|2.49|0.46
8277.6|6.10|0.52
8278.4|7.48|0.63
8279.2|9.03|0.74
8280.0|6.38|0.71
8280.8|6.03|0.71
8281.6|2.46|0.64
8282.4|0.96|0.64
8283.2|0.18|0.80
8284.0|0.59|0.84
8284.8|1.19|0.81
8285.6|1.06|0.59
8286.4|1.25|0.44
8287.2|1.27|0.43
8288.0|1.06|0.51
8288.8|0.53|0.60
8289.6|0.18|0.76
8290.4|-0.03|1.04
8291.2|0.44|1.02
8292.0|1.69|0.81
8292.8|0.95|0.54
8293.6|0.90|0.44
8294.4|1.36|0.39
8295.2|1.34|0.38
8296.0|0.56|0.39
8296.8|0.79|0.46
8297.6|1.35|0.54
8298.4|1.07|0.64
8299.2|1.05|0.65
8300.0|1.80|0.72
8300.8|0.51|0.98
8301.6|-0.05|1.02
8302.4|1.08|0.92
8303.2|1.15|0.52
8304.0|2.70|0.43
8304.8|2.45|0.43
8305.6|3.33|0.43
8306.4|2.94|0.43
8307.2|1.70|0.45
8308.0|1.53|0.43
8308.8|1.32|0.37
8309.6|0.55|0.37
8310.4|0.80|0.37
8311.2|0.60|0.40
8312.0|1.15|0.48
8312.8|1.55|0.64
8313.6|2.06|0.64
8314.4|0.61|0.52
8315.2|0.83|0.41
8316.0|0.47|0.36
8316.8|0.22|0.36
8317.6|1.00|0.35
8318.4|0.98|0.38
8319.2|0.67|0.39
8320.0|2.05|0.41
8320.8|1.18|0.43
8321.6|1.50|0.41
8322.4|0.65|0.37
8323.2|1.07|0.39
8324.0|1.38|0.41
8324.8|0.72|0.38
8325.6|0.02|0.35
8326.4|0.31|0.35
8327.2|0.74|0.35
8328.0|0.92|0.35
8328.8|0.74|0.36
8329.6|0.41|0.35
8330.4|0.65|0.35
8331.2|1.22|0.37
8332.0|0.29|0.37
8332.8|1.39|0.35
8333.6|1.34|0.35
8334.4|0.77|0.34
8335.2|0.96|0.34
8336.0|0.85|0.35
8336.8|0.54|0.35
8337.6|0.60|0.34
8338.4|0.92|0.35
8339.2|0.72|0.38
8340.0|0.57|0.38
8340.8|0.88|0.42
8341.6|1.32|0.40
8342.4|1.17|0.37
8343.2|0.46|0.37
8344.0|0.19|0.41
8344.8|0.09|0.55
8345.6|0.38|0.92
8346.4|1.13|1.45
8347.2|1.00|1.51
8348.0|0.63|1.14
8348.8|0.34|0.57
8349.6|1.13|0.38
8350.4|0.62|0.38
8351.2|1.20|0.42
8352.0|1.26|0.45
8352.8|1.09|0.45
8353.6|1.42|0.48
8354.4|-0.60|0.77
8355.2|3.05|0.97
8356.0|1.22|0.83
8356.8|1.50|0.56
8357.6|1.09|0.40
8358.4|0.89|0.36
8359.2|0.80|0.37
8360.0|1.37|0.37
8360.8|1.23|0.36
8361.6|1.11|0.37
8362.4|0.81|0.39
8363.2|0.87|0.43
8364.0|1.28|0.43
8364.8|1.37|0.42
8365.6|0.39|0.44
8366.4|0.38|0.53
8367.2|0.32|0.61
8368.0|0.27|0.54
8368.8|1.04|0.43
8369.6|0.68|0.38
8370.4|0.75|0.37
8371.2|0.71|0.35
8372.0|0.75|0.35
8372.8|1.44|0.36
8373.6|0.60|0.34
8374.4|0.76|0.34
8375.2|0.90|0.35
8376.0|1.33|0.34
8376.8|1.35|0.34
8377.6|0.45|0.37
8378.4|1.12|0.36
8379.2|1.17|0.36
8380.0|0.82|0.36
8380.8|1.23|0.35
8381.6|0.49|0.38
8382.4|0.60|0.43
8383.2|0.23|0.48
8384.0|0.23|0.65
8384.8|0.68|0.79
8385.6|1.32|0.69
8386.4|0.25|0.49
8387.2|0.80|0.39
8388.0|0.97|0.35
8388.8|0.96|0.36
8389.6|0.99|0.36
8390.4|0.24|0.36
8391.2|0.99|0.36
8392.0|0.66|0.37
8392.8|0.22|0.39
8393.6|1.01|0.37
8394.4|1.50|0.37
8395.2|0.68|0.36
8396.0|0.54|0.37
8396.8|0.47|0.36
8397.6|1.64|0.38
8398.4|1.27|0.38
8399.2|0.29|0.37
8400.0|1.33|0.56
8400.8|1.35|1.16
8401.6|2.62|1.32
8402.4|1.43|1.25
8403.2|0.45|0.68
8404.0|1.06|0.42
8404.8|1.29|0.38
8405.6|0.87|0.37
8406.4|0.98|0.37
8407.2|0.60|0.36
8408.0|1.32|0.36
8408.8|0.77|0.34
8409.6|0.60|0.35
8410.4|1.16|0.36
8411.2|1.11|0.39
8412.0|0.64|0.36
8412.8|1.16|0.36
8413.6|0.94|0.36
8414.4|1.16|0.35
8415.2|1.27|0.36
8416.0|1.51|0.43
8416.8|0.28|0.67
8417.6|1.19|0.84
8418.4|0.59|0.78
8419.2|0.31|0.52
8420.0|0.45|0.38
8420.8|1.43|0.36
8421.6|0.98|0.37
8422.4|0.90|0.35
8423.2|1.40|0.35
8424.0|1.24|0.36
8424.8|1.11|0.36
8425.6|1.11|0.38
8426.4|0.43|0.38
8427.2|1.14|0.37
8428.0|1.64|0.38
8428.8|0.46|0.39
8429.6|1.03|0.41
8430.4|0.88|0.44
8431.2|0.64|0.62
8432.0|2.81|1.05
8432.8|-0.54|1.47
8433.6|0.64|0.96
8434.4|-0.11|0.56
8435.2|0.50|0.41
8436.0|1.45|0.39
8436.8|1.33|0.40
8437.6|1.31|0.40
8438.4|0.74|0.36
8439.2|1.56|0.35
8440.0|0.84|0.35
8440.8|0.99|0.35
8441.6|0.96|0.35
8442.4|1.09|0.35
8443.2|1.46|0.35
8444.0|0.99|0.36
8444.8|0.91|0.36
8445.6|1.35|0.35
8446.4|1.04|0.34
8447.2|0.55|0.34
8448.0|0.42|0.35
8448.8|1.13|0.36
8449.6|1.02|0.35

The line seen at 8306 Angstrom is [N II]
